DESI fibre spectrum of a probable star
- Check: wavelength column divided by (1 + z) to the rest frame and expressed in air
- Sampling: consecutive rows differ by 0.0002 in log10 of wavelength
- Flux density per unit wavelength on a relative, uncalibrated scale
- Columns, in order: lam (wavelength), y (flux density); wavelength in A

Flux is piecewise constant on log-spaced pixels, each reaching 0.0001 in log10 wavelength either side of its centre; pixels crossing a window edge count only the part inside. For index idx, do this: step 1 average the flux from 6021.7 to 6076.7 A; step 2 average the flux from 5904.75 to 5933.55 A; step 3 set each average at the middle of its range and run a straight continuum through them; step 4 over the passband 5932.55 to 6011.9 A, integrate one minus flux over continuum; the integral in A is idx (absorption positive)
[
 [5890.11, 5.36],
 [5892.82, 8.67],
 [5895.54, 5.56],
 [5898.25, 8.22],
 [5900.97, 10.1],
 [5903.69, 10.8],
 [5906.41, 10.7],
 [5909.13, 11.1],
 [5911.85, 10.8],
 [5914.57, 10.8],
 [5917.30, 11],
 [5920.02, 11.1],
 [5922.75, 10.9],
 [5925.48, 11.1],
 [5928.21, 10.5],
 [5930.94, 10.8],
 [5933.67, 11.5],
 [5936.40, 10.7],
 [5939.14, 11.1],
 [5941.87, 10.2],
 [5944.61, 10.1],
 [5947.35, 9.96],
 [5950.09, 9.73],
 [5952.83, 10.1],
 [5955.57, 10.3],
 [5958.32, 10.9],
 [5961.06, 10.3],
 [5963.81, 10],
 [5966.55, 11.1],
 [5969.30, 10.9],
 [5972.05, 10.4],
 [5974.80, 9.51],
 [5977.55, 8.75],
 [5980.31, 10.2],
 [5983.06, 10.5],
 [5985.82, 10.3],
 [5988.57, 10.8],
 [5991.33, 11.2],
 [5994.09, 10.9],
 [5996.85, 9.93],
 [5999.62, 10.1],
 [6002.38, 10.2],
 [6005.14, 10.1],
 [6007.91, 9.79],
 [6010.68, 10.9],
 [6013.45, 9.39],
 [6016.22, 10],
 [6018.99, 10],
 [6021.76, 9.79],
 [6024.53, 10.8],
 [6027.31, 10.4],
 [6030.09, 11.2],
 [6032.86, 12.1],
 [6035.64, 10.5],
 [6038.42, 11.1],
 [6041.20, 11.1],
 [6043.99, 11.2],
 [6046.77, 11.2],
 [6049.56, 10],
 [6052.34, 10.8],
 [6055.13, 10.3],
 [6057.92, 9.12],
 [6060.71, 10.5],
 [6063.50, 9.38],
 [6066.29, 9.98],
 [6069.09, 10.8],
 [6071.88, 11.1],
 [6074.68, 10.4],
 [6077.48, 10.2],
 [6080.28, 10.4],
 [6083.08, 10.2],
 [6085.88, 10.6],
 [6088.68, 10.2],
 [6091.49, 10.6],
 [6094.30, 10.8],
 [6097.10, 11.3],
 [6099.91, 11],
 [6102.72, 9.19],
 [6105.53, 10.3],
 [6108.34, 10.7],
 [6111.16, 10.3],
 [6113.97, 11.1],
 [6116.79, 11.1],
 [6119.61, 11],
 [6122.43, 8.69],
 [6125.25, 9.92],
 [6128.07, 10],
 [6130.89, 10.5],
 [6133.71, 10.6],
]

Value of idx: 3.1 A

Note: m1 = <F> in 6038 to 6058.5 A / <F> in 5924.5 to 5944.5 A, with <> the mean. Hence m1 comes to 1.0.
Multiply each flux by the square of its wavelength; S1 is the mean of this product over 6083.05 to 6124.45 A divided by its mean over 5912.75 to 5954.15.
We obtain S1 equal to 1.04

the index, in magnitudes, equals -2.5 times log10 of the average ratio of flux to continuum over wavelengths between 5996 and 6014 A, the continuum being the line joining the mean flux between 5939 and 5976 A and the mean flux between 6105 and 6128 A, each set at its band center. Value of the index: 0.03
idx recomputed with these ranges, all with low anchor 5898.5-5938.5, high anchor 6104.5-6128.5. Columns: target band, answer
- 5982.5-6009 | 0.58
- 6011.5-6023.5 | 0.79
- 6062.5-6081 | 0.20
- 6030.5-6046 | -0.99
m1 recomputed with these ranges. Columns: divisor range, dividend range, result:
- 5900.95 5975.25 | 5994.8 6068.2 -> 0.98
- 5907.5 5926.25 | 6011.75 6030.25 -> 0.93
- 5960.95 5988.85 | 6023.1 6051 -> 1.07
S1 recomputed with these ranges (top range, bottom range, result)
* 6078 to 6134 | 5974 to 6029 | 1.06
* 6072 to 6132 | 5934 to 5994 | 1.05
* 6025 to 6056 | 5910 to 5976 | 1.06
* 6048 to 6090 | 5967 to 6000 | 1.02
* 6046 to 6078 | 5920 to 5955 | 1.02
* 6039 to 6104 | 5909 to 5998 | 1.03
